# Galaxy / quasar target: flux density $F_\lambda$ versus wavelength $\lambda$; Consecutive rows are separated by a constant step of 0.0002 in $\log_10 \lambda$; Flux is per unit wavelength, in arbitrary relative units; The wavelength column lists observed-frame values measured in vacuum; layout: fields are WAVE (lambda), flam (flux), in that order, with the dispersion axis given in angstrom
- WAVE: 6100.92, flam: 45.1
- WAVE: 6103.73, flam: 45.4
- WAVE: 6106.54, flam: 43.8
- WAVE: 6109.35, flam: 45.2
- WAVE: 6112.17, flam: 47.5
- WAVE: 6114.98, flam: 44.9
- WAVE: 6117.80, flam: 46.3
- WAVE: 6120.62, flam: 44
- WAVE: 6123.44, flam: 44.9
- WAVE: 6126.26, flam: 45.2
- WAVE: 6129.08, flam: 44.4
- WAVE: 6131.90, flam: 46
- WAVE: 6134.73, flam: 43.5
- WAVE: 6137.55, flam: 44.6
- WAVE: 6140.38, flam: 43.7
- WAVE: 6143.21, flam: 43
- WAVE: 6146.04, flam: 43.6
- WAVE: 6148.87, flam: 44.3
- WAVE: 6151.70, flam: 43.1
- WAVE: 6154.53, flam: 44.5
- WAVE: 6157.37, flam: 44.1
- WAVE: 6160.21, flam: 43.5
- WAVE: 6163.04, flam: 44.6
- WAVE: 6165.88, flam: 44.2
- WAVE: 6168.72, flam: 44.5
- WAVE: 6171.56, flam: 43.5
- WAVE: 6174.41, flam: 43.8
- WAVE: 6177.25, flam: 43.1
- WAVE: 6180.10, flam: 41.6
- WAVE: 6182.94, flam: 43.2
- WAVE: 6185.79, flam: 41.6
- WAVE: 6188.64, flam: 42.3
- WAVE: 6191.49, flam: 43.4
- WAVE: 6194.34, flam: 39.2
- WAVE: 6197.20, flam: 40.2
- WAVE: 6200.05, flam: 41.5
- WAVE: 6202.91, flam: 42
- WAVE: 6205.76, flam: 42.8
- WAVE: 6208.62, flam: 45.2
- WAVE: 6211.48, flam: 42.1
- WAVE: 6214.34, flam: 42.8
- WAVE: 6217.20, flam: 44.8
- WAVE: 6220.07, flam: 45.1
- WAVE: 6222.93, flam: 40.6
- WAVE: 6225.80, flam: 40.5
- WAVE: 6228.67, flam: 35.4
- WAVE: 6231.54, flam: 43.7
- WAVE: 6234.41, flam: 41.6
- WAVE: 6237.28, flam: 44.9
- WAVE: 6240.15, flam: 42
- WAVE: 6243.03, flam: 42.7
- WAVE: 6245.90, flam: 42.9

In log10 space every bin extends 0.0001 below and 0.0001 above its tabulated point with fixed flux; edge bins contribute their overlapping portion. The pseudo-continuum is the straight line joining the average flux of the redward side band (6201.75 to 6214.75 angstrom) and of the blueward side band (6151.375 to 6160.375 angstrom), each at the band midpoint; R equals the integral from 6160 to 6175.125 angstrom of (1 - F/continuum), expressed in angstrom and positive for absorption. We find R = -0.12 angstrom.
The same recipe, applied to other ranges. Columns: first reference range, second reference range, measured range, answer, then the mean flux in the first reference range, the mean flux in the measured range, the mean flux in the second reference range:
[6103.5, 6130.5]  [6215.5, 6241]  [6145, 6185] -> 0.2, 45.2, 43.7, 42.1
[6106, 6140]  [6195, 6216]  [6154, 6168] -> -0.1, 45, 44.2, 42.3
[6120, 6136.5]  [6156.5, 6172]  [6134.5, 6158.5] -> 0.3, 44.7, 43.8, 44.1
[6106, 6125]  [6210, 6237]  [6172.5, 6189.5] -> 0.3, 45.3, 42.6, 42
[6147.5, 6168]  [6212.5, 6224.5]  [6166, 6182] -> 0.2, 44.1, 43.4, 43.2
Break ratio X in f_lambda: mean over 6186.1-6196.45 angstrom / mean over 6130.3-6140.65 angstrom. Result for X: 0.9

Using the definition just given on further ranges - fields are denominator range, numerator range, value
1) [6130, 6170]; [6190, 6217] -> 0.96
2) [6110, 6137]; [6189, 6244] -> 0.93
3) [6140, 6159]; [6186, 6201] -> 0.94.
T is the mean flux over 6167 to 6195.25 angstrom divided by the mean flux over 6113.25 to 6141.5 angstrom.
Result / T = 0.95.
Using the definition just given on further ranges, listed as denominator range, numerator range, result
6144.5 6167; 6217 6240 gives 0.95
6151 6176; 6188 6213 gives 0.96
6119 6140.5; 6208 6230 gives 0.94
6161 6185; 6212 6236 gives 0.96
